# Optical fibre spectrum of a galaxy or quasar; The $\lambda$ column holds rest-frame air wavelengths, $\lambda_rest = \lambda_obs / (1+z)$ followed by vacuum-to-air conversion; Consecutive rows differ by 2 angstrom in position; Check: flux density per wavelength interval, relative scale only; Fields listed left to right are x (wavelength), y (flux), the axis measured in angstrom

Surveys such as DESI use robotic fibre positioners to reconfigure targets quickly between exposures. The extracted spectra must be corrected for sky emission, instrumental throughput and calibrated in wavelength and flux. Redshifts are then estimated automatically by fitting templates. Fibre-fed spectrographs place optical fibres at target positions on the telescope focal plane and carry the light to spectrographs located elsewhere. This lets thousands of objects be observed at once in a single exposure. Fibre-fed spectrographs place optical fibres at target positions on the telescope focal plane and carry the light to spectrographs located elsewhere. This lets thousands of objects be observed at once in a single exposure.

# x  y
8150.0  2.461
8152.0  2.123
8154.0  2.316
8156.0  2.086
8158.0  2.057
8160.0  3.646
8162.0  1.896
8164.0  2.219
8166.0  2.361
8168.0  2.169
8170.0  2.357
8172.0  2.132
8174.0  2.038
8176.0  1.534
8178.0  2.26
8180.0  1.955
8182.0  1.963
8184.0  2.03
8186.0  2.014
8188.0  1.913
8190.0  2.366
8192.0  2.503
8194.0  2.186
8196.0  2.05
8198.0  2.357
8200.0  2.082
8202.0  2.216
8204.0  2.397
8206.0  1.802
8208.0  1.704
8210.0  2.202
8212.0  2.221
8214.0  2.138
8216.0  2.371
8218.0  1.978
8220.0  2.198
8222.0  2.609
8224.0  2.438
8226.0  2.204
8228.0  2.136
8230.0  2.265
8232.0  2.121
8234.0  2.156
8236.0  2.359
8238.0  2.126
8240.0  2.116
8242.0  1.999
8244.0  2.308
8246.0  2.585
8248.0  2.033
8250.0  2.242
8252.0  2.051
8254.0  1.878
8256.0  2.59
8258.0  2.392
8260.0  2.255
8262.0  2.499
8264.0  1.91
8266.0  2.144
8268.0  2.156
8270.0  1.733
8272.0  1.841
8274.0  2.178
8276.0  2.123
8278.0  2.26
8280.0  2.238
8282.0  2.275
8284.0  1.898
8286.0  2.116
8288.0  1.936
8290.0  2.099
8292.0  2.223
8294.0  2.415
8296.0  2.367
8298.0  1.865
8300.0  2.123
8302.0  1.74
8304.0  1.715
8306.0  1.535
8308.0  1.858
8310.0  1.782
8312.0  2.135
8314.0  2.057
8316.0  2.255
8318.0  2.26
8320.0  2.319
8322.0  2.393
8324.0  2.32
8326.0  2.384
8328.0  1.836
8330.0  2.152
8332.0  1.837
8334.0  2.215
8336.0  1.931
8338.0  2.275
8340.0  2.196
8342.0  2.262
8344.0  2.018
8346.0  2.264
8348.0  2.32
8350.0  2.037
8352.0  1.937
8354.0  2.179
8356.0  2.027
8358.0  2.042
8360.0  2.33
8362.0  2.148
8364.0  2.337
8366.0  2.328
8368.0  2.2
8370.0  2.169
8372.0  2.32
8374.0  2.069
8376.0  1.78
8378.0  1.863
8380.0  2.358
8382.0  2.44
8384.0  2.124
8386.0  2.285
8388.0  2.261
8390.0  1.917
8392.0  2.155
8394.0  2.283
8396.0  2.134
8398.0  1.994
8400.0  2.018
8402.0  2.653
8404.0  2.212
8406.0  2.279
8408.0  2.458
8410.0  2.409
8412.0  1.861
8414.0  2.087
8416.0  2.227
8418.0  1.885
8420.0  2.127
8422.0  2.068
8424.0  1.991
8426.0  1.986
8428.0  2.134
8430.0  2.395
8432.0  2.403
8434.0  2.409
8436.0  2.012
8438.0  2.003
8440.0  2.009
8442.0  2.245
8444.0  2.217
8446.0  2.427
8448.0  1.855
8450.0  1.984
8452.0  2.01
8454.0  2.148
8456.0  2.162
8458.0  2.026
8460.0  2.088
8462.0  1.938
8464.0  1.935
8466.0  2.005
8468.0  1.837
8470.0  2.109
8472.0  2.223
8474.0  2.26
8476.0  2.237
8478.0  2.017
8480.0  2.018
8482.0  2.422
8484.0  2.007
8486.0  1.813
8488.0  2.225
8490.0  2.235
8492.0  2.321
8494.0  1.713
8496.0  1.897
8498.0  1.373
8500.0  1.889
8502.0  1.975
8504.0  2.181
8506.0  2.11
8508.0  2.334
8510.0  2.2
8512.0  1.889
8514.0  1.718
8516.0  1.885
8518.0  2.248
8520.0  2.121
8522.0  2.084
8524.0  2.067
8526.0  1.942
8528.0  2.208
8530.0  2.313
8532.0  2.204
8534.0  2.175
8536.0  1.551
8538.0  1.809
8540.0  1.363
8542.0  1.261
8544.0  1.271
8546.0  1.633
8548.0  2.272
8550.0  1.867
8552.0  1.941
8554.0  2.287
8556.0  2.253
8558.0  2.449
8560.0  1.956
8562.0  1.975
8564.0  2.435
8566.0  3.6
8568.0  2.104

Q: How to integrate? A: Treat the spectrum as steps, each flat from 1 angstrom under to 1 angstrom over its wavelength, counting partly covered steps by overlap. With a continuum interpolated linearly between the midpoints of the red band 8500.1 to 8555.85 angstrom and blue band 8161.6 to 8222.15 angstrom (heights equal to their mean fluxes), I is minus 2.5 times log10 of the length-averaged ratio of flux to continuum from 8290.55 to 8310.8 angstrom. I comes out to 0.06 mag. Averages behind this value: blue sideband 2.13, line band 1.97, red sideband 1.96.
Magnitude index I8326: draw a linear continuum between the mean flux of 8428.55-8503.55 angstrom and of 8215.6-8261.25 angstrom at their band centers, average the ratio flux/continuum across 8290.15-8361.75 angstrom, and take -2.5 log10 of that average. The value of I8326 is 0.04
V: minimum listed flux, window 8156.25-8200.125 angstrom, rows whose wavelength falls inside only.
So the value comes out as 1.534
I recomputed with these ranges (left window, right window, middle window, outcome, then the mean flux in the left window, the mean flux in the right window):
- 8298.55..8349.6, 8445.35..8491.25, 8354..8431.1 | -0.04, 2.08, 2.08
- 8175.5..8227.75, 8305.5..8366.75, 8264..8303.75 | 0.03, 2.15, 2.13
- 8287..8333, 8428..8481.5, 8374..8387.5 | -0.02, 2.07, 2.12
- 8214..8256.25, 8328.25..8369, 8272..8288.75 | 0.04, 2.22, 2.15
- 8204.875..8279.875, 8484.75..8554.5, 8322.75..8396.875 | -0.04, 2.17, 1.95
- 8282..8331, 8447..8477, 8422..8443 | -0.05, 2.08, 2.05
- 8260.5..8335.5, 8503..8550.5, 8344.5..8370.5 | -0.06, 2.09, 1.95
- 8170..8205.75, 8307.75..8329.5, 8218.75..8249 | -0.05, 2.12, 2.16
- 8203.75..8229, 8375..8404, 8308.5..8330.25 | 0.00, 2.18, 2.16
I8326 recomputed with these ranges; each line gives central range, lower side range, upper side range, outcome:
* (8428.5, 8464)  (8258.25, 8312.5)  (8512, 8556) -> -0.086 mag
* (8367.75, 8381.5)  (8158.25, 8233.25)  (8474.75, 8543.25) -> -0.020 mag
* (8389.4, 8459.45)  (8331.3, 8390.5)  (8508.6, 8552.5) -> -0.044 mag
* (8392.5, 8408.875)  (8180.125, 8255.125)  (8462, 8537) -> -0.080 mag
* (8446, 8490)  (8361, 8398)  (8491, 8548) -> -0.032 mag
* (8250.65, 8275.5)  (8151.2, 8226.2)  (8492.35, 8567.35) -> 0.006 mag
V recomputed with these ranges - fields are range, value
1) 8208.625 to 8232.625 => 1.978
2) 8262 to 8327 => 1.535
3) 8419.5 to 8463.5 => 1.855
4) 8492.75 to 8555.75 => 1.261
